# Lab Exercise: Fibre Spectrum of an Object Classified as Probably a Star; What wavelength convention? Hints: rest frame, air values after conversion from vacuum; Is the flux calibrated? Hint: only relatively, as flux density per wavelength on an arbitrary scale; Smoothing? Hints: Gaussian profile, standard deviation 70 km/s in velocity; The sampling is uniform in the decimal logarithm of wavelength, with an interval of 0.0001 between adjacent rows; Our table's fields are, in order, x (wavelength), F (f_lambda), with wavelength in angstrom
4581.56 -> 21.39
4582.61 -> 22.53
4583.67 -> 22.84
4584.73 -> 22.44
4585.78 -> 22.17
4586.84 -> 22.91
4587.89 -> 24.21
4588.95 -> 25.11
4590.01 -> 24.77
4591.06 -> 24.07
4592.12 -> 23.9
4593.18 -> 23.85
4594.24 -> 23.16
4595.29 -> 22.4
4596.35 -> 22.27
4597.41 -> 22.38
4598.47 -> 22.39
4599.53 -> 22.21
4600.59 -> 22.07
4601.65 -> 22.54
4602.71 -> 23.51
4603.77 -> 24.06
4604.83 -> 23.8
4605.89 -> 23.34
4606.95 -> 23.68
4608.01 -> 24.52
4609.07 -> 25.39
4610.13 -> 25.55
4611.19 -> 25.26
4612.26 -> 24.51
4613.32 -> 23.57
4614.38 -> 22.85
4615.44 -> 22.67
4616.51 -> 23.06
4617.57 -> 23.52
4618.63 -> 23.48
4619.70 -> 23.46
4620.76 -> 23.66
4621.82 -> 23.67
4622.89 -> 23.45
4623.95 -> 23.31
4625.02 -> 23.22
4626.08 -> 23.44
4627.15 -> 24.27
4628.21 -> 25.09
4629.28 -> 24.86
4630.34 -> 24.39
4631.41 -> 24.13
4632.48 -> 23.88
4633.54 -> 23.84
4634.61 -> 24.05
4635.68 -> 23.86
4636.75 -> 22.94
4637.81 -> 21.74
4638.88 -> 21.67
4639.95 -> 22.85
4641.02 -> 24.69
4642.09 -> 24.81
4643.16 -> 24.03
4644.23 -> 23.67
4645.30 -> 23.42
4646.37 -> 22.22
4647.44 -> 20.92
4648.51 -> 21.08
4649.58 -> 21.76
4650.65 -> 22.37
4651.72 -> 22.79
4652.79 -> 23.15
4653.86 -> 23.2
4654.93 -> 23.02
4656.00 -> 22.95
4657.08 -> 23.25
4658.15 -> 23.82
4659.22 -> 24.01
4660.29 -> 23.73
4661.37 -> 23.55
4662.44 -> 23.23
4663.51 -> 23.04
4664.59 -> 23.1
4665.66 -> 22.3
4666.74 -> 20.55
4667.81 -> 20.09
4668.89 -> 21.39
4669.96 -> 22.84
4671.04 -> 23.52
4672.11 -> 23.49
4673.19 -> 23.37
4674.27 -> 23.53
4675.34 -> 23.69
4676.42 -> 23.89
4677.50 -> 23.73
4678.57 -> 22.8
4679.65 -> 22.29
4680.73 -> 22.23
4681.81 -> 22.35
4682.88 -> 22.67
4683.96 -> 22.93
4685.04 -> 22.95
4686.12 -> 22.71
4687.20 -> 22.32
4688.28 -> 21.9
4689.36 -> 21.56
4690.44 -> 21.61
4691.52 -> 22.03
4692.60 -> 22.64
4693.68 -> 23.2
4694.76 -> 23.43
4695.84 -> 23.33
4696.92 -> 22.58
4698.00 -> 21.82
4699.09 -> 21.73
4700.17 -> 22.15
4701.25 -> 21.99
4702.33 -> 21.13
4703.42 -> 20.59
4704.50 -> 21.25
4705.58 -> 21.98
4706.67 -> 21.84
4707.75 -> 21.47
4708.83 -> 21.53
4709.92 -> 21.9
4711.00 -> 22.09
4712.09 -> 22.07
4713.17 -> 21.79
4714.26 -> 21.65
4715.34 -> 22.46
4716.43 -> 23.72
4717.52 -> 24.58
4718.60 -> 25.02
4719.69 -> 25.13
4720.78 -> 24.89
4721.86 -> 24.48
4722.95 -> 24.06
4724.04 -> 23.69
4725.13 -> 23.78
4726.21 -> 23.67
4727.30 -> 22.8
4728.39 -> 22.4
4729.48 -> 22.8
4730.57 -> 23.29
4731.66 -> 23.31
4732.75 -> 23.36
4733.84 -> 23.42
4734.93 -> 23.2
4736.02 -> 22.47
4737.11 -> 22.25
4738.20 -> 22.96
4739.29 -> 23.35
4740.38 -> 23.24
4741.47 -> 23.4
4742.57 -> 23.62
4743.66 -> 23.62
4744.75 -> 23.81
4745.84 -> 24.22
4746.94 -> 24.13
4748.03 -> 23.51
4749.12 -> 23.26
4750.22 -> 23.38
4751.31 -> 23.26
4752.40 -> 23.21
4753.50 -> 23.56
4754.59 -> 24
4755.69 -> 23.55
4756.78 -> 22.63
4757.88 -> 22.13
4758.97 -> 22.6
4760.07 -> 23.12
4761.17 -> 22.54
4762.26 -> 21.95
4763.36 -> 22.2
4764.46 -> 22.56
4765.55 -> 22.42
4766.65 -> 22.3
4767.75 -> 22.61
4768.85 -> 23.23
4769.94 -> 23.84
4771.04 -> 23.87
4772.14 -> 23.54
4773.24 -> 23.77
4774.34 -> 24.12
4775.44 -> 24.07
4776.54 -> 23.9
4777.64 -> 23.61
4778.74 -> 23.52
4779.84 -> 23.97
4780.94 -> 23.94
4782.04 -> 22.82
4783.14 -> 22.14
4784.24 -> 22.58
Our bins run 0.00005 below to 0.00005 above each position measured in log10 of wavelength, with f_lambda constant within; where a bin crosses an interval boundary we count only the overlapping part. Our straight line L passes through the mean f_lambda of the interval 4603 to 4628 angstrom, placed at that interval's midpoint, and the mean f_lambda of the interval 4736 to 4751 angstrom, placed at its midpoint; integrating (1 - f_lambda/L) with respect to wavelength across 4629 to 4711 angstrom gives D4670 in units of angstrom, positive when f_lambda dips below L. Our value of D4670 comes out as 3.25 angstrom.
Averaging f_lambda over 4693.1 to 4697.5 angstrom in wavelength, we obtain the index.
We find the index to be 23.1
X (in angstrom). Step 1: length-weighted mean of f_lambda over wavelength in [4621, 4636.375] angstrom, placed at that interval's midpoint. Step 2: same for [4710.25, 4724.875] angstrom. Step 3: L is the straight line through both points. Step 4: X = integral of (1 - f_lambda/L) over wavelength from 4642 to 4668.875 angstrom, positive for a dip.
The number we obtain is 1.20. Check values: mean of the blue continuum 23.9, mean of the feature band 22.7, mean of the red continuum 23.5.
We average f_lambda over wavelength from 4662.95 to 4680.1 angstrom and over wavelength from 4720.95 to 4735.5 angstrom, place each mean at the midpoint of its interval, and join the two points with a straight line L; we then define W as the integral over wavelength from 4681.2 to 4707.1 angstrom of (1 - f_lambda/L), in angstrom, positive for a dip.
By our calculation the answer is 0.92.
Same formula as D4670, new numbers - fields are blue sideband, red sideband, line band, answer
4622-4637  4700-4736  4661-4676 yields 0.5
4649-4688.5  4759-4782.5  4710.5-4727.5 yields -0.4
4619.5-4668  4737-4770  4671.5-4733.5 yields 1.0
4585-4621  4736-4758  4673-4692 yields 0.6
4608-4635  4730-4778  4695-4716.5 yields 1.4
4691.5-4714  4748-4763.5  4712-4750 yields -1.5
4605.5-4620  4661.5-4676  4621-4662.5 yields -0.1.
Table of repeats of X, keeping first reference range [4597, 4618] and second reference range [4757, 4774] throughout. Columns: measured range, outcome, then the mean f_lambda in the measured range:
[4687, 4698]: 0.4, 22.4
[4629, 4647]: -0.1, 23.6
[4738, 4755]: -0.4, 23.5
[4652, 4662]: 0.0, 23.4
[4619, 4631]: -0.2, 23.9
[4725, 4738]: 0.0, 23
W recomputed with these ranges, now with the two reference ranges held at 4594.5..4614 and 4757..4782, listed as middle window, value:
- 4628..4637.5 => -0.2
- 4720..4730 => -0.2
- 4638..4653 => 0.4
